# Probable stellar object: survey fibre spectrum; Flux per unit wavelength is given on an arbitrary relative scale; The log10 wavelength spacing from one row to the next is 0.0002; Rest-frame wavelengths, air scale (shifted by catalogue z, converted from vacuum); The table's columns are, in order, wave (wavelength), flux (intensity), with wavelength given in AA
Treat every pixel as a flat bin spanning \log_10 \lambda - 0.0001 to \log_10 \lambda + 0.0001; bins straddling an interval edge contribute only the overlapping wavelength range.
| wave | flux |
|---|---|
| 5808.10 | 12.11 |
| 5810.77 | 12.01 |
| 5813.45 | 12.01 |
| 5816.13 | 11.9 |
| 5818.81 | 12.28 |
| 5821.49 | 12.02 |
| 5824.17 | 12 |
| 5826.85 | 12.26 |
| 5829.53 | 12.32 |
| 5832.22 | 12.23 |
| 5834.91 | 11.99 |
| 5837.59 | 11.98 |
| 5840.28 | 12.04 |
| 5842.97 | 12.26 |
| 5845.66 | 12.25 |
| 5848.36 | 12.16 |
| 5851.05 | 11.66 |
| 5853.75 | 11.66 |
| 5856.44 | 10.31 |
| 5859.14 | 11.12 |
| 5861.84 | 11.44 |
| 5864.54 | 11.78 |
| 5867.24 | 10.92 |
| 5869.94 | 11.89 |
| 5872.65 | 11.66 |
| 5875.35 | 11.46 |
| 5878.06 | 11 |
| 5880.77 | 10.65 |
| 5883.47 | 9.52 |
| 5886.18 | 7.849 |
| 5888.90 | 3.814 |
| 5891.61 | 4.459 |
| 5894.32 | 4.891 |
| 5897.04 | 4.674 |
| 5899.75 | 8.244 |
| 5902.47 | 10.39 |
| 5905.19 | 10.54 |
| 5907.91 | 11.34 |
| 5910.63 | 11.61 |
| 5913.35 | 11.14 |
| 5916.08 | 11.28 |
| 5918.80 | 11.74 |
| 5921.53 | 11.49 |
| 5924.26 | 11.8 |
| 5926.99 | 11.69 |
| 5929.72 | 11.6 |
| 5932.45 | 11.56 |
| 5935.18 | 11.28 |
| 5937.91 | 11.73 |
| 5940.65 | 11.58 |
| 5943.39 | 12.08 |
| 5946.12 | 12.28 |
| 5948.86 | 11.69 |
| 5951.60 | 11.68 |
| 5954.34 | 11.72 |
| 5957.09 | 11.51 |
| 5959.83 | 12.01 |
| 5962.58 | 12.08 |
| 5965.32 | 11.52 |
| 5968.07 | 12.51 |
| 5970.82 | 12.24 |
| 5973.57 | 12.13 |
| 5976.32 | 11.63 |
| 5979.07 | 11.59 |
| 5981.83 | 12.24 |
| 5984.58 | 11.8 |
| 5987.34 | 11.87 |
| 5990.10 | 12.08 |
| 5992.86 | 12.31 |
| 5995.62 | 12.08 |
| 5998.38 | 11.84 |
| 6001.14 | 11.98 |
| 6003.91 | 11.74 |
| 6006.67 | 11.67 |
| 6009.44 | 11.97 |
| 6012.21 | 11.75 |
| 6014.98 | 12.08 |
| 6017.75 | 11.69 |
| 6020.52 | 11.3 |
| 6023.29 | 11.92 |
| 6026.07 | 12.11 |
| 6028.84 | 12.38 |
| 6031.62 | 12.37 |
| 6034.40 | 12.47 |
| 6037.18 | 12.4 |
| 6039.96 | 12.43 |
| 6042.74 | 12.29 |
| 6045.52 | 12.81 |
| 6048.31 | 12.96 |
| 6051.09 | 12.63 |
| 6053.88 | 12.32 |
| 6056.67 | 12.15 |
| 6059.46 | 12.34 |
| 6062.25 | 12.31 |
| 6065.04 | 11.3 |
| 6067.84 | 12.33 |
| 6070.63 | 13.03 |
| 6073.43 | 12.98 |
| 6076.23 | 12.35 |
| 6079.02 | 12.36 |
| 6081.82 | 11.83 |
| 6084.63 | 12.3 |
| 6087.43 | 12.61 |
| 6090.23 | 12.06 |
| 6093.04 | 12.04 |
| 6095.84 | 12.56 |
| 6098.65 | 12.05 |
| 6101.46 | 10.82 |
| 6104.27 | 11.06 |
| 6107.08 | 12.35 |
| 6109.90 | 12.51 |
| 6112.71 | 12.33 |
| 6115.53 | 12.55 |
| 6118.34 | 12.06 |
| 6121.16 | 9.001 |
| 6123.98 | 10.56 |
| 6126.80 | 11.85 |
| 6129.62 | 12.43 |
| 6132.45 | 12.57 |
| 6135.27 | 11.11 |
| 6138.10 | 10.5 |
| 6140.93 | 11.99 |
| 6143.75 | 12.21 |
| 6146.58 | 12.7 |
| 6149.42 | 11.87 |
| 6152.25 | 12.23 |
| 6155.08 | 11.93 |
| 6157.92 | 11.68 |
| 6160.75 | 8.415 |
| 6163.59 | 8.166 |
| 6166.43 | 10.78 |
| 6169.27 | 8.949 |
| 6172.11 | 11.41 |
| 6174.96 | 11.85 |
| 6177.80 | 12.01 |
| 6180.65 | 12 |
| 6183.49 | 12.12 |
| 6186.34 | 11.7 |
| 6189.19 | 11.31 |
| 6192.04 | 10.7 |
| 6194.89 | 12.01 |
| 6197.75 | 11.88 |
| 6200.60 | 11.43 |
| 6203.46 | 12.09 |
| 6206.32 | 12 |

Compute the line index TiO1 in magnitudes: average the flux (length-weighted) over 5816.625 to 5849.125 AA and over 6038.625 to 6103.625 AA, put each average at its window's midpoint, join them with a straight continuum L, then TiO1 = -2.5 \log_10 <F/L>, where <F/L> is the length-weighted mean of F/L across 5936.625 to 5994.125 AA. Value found 0.03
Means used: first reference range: 12.1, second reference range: 12.3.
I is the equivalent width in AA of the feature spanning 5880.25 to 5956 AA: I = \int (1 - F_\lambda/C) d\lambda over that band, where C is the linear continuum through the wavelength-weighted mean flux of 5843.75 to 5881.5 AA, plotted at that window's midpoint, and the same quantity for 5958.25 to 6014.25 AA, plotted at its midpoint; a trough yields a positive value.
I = 9.9 AA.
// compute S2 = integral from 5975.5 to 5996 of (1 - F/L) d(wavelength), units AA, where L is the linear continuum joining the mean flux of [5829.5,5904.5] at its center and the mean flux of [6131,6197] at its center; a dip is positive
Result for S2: -2.5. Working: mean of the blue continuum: 10.2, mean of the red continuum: 11.3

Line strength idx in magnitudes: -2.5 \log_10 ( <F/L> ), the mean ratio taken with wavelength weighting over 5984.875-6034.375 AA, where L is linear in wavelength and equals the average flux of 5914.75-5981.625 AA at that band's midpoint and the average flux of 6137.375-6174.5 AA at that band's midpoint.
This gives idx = -0.038 mag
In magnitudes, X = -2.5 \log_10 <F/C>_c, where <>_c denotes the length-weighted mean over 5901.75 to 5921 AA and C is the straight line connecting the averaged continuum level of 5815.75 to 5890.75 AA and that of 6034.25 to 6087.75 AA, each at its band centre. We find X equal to 0.03 mag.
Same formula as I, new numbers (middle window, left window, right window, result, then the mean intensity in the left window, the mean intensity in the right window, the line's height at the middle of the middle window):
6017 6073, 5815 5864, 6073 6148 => -1.9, 11.9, 11.9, 11.9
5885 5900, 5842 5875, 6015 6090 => 8.0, 11.6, 12.3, 11.7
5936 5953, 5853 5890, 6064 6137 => -1.5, 10.4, 12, 10.9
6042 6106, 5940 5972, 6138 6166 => -4.2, 11.9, 11.2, 11.5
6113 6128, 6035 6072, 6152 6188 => 0.4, 12.4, 11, 11.6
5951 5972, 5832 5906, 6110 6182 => -2.7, 10.1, 11.3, 10.5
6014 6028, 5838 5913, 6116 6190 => -1.4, 10.1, 11.3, 10.7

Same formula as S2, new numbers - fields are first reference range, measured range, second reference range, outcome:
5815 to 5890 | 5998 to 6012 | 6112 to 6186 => -0.7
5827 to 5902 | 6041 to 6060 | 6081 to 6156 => -1.8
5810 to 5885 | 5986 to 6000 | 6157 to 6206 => -0.8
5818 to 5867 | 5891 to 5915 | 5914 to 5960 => 6.1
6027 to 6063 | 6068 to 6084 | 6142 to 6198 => -0.4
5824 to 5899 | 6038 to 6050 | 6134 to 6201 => -1.9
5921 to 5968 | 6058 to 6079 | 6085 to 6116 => -0.6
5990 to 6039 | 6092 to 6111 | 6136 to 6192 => -0.6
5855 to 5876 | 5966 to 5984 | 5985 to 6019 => -0.3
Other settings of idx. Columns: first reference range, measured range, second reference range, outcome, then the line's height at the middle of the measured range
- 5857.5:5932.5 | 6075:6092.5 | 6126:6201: -0.12 mag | 11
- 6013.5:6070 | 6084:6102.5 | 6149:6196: -0.03 mag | 11.8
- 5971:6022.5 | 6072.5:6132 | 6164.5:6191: -0.04 mag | 11.5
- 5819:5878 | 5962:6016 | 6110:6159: -0.02 mag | 11.8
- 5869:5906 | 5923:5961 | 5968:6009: -0.13 mag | 10.4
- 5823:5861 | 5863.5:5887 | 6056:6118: 0.11 mag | 11.9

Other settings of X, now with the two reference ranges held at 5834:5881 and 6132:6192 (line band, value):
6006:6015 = -0.04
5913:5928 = 0.00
